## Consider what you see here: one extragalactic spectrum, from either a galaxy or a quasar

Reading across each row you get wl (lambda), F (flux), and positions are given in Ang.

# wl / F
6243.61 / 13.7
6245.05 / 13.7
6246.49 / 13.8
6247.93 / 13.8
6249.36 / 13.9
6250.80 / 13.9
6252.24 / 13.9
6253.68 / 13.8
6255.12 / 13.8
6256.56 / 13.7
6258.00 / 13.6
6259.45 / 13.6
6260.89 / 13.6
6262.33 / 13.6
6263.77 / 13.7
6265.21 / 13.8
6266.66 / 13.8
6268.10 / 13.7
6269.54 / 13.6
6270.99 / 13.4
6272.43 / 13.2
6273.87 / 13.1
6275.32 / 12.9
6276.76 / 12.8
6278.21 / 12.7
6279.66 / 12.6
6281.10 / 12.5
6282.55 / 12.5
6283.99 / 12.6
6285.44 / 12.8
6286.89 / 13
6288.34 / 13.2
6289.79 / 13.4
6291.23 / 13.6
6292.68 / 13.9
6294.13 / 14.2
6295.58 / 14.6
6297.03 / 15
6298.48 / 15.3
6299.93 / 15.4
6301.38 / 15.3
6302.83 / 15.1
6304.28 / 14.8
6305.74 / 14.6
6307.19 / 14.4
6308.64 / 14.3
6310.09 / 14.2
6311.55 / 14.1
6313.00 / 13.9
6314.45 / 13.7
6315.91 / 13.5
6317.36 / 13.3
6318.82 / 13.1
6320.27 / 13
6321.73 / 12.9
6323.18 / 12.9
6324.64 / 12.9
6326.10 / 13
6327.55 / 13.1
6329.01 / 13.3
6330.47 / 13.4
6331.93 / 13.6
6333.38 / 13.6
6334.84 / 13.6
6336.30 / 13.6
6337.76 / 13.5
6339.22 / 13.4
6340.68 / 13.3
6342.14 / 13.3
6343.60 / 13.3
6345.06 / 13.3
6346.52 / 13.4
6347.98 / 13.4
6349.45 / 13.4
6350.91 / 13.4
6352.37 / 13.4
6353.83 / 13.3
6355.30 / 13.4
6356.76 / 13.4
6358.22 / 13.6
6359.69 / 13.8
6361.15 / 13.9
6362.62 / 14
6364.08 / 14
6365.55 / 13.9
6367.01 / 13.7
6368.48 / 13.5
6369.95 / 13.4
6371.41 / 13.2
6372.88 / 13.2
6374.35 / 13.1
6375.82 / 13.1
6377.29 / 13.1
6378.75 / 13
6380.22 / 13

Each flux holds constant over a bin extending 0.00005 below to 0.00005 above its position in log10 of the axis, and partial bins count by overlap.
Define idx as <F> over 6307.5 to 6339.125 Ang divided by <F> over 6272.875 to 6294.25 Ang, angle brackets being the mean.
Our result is 1.0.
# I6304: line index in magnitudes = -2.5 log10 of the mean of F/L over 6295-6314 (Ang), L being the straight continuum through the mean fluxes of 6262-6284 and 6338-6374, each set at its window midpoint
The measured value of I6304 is -0.11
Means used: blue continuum 13.2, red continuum 13.5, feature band 14.7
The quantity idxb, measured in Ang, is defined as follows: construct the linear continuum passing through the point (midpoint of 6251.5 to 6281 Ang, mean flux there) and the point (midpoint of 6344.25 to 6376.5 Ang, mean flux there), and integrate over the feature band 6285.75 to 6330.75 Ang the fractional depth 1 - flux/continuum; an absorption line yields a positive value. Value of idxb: -1.42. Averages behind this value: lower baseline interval 13.4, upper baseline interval 13.5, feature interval 13.9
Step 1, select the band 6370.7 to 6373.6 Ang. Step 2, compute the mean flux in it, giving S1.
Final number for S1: 13.2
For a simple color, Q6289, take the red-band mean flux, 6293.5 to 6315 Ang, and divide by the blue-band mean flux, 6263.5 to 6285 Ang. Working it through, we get 1.11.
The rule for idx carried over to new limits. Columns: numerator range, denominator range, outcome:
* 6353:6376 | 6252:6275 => 1.00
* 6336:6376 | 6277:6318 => 0.97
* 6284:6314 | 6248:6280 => 1.05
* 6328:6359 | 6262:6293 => 1.02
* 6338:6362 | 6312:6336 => 1.01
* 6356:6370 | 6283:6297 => 1.01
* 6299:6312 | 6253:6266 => 1.07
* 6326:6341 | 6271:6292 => 1.04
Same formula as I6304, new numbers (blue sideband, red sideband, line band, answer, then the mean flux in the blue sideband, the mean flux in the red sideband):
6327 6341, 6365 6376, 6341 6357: 0.005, 13.4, 13.4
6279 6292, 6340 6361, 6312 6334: -0.007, 12.9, 13.4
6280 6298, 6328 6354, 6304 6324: -0.024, 13.5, 13.4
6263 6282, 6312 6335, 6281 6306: -0.061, 13.2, 13.3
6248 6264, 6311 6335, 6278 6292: 0.055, 13.7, 13.3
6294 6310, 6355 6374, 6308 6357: 0.064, 14.8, 13.6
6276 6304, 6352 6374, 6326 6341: 0.017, 13.7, 13.6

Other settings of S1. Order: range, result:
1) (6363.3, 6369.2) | 13.8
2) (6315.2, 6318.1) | 13.4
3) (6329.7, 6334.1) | 13.5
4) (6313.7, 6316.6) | 13.6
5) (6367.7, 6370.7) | 13.5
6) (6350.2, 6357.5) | 13.4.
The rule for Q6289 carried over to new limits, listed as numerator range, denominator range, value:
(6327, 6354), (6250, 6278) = 0.99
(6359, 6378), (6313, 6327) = 1.03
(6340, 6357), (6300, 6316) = 0.93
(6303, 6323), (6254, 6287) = 1.04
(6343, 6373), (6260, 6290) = 1.03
